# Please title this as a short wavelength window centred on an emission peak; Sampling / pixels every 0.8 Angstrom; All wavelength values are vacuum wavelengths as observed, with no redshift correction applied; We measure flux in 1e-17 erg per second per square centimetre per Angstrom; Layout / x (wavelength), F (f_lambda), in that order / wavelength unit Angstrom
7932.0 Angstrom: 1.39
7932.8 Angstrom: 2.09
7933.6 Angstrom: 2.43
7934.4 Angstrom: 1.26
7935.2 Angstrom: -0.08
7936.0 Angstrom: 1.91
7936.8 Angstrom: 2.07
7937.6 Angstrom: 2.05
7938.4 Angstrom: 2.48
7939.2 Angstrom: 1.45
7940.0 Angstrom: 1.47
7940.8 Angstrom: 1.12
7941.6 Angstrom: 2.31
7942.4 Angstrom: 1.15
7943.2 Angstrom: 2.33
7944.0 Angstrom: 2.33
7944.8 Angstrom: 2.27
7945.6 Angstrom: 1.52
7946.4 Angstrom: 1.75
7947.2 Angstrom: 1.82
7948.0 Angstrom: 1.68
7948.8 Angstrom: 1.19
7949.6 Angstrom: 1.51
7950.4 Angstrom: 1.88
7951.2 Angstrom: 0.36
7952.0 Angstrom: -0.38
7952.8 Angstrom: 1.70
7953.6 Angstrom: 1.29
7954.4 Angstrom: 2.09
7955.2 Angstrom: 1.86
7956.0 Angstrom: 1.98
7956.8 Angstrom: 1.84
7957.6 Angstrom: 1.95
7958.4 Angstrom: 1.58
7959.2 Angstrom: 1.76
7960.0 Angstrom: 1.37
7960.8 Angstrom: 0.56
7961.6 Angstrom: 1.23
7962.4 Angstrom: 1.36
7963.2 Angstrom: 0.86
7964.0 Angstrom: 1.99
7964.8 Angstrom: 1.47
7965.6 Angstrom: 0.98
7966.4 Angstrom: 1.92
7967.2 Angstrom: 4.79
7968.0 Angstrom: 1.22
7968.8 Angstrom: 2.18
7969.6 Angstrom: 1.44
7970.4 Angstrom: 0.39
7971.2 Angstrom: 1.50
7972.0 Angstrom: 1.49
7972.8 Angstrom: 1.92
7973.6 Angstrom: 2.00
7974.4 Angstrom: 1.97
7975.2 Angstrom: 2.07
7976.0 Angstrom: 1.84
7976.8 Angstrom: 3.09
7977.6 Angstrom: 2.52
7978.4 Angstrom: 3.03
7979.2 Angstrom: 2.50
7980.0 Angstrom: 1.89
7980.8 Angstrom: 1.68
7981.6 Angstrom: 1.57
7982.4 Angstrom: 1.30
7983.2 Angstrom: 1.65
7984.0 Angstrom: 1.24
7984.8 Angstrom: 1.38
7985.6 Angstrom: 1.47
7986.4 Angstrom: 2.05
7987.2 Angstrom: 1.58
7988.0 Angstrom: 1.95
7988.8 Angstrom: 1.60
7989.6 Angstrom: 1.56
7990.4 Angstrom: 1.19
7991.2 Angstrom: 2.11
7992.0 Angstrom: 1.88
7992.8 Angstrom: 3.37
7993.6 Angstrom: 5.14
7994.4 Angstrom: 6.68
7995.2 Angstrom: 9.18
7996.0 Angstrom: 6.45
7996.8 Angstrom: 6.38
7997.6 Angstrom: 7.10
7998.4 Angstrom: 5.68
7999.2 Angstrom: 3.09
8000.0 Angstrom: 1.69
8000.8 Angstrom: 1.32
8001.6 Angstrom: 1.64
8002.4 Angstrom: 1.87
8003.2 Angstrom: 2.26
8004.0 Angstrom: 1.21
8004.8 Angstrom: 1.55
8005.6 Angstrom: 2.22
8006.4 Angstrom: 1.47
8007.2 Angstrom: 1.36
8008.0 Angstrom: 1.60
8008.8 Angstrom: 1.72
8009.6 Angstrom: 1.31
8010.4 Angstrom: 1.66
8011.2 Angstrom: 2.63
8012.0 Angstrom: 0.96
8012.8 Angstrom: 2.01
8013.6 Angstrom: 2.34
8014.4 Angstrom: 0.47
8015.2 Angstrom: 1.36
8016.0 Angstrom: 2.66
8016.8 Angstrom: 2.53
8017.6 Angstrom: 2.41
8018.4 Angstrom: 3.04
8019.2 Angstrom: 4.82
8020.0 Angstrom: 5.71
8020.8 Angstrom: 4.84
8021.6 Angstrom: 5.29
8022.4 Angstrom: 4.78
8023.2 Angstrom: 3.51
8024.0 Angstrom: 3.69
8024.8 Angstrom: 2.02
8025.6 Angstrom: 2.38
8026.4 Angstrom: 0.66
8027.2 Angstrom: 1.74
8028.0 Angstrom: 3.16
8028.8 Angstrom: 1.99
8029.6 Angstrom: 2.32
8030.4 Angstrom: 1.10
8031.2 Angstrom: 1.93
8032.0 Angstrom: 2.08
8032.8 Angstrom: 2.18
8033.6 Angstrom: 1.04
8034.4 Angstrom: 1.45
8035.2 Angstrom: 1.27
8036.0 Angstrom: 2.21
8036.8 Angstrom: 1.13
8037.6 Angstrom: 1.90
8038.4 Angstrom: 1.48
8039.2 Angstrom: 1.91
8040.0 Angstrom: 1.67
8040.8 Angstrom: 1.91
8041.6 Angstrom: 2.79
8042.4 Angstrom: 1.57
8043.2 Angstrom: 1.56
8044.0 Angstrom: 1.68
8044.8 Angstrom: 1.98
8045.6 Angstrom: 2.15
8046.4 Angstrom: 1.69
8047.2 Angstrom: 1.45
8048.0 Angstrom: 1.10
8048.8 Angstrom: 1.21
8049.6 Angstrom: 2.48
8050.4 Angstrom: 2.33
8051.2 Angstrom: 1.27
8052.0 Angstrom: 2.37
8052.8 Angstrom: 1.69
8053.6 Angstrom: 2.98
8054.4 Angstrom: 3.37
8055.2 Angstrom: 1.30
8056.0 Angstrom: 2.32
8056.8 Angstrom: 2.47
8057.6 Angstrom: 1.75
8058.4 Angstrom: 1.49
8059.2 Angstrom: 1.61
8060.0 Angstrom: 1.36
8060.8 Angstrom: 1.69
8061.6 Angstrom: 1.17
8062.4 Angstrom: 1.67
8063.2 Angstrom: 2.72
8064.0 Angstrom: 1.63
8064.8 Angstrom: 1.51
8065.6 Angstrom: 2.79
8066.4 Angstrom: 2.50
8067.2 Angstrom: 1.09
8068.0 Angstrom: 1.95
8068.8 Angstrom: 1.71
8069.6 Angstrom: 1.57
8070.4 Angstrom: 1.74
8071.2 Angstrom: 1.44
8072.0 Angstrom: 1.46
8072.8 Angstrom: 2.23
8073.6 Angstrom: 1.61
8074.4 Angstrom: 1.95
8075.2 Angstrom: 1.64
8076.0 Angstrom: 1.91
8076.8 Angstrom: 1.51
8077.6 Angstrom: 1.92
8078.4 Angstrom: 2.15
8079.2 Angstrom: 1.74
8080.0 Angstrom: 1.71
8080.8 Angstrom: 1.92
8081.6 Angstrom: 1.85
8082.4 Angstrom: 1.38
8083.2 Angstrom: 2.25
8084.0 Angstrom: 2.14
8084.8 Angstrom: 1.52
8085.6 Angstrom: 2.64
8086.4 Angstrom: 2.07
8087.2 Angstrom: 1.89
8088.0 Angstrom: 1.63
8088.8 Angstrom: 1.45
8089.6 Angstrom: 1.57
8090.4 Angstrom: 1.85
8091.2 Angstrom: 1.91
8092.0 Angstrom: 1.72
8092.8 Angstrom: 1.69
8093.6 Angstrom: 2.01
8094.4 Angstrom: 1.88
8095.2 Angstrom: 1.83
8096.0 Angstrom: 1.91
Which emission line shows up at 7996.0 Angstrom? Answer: H-alpha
